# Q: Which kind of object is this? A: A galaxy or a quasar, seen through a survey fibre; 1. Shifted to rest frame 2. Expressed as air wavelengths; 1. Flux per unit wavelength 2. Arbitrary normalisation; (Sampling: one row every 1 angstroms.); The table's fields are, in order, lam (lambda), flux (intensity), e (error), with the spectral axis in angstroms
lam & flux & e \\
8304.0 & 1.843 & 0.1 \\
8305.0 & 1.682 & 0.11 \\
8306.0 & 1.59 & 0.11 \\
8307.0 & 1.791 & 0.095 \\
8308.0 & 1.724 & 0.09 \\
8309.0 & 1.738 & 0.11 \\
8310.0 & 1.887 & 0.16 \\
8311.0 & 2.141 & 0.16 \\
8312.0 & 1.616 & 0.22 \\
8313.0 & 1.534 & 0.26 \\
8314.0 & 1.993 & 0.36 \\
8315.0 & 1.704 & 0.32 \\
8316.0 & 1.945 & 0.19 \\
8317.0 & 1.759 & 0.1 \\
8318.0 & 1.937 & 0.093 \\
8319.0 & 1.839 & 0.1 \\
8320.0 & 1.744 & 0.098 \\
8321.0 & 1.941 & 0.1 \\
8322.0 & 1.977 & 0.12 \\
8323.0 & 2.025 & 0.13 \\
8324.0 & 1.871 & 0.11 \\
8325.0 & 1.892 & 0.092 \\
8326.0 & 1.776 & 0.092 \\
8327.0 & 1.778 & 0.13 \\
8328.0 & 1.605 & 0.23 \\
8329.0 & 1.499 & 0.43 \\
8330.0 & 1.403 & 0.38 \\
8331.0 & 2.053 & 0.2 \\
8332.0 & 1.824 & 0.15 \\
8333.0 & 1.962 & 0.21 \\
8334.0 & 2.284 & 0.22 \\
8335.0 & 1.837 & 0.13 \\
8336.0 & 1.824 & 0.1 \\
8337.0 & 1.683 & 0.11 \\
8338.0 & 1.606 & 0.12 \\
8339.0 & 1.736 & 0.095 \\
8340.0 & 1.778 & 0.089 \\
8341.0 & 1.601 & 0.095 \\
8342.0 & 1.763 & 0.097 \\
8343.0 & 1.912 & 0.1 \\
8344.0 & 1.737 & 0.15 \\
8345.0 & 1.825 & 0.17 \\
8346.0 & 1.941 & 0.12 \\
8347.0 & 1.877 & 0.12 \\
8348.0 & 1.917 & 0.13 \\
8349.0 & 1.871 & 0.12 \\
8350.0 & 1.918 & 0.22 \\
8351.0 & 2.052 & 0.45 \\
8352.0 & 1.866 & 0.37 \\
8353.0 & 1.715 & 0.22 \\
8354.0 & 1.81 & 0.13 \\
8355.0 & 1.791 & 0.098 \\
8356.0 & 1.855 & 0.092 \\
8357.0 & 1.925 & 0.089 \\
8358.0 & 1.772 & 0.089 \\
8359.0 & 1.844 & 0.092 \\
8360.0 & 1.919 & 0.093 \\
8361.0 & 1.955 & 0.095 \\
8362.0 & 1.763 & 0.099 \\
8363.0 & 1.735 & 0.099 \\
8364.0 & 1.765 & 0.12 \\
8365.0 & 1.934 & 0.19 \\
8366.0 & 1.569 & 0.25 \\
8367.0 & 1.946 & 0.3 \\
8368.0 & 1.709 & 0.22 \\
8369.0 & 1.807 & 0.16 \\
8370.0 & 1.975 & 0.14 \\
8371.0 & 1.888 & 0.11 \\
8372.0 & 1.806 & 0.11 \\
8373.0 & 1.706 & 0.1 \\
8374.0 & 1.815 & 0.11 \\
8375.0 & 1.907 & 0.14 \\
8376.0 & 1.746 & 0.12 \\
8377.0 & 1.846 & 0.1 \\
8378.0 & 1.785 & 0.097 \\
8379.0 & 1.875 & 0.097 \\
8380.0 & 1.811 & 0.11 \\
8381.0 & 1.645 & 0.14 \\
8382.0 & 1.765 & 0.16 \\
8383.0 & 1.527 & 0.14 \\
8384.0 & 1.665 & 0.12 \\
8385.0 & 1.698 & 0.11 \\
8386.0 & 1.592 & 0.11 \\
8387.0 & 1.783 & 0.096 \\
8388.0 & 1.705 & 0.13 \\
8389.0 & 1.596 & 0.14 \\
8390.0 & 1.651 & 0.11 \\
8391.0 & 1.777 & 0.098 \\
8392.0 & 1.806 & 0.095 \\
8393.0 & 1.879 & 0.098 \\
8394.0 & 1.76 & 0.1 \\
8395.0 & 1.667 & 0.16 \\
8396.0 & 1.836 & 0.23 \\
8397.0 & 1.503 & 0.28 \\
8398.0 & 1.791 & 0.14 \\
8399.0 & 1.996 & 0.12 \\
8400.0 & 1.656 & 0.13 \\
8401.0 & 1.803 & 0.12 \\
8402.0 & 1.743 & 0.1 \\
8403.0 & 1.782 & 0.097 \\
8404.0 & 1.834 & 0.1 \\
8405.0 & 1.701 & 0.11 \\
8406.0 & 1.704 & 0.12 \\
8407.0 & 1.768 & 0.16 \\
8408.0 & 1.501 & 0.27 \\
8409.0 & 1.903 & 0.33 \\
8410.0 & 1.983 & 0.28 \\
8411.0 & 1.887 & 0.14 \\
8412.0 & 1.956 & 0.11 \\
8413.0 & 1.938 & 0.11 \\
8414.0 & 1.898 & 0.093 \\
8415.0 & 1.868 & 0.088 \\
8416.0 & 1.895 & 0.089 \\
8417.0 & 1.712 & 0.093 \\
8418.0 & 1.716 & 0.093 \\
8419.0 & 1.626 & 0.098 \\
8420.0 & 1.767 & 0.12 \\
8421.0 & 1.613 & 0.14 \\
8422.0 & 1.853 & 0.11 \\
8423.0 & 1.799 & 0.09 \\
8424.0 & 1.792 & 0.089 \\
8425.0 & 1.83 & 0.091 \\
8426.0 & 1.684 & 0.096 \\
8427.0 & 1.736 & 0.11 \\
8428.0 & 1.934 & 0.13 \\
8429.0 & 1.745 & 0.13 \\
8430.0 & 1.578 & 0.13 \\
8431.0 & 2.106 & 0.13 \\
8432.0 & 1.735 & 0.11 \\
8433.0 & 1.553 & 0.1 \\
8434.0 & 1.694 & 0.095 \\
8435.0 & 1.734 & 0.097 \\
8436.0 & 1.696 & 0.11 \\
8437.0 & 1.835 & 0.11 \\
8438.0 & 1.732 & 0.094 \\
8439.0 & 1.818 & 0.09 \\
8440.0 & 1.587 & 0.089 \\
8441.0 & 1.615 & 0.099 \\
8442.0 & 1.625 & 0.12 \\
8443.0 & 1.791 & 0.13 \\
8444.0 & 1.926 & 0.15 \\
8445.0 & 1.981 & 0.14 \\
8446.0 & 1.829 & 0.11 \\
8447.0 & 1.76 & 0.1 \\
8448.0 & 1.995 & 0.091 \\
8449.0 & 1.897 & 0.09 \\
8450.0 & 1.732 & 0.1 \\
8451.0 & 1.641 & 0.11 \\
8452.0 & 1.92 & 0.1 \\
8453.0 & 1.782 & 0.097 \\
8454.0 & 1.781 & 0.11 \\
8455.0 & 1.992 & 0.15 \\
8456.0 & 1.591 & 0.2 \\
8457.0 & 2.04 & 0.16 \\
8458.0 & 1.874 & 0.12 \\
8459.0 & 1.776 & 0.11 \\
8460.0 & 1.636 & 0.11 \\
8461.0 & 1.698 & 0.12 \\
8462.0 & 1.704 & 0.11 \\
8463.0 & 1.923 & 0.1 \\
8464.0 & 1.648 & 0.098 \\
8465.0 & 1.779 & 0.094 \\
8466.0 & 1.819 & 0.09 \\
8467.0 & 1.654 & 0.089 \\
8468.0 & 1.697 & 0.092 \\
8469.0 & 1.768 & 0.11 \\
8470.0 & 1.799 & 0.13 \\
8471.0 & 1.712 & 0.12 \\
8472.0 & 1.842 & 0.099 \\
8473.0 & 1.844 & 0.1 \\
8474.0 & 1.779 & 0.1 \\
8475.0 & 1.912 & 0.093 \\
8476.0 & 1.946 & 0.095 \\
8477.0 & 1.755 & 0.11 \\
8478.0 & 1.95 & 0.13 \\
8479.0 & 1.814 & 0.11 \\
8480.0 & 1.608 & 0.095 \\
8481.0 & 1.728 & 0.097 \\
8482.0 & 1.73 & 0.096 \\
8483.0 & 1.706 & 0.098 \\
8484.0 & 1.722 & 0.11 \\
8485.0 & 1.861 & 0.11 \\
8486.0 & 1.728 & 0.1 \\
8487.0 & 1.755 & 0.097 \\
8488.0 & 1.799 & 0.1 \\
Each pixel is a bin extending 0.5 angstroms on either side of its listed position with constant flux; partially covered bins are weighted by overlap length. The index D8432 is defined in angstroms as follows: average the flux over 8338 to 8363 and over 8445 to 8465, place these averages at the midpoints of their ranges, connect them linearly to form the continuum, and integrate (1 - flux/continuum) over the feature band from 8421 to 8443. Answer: 0.81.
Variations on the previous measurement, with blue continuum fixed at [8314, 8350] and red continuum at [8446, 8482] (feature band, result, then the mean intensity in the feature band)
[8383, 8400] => 0.8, 1.72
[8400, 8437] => 0.5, 1.78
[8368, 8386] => 0.4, 1.77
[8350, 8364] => -0.2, 1.85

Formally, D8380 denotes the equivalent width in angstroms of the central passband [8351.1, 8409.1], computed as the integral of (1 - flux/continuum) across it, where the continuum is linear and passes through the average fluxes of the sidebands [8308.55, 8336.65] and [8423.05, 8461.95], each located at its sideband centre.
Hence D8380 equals 1.1 angstroms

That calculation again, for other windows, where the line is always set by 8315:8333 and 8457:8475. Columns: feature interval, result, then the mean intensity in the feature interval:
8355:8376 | -0.3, 1.83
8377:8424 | 0.8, 1.76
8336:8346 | 0.3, 1.75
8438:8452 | -0.1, 1.79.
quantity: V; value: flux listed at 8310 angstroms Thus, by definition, 1.887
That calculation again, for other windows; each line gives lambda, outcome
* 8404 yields 1.834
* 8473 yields 1.844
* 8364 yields 1.765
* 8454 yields 1.781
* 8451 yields 1.641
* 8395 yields 1.667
